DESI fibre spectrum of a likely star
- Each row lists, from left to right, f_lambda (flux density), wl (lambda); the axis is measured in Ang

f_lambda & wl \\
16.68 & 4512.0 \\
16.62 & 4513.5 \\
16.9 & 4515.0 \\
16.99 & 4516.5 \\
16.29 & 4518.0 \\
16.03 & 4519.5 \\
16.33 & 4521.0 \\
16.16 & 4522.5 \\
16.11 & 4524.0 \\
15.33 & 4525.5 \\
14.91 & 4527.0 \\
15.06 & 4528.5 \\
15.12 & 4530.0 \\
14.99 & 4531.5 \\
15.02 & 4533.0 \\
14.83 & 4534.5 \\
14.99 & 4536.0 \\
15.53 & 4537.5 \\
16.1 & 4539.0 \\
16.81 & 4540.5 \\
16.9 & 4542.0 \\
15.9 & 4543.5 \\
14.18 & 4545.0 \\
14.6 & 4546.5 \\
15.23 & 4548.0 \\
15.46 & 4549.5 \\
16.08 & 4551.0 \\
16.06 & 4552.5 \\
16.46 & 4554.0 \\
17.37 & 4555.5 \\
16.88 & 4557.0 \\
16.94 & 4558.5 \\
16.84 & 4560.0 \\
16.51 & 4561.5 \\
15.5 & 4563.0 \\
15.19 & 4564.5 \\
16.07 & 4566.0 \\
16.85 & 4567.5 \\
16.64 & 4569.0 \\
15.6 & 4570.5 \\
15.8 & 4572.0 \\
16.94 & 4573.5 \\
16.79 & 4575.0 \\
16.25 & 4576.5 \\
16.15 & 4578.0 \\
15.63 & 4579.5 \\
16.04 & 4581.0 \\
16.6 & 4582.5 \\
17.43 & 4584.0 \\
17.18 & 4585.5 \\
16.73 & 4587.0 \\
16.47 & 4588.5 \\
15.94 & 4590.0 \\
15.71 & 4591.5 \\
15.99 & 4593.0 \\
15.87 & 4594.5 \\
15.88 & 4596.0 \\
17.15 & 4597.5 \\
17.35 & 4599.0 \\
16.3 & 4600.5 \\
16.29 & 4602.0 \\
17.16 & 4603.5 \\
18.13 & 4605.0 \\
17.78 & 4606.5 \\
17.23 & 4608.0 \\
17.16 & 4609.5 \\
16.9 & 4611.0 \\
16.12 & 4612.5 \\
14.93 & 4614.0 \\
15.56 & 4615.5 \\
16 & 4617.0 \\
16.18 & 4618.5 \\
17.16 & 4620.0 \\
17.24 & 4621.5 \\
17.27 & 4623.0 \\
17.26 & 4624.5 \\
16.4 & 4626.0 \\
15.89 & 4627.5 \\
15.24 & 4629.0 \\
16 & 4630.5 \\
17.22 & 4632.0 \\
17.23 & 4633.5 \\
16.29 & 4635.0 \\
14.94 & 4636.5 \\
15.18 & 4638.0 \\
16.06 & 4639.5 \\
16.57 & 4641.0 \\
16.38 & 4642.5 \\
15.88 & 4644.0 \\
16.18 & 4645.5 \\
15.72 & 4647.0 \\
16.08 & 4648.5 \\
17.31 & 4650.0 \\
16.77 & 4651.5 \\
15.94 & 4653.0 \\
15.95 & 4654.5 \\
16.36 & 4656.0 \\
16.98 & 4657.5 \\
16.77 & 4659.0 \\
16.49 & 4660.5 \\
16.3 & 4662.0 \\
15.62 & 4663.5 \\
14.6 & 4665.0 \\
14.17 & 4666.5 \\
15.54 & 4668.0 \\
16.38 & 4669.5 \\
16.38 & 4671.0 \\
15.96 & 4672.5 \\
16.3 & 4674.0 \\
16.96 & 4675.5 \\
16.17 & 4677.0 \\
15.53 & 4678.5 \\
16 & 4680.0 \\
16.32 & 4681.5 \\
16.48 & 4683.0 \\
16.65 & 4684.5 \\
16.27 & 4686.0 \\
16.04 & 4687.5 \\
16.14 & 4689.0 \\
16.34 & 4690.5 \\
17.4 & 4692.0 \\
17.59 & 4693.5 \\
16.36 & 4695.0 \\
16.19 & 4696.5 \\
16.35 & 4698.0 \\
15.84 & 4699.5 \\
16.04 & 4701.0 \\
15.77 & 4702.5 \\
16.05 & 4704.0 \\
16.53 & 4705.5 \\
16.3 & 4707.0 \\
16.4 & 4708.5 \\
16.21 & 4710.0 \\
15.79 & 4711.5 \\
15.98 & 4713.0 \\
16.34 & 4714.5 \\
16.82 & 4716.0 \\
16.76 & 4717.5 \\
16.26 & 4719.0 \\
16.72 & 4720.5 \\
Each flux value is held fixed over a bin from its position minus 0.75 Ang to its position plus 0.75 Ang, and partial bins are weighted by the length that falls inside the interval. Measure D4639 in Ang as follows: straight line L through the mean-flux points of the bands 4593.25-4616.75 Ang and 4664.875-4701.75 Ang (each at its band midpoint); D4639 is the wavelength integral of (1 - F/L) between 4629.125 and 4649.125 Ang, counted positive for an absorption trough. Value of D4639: 0.4 Ang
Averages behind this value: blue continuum 16.6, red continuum 16.2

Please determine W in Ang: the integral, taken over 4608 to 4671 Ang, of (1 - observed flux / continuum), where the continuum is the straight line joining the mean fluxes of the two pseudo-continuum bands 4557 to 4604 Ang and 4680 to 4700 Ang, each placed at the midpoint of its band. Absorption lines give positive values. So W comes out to 0.8 Ang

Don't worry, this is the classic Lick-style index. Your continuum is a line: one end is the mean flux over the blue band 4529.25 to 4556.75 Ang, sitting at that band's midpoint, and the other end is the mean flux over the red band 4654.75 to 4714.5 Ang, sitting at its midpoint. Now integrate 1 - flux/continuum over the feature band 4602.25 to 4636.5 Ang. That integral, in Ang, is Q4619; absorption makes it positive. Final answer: -1.4 Ang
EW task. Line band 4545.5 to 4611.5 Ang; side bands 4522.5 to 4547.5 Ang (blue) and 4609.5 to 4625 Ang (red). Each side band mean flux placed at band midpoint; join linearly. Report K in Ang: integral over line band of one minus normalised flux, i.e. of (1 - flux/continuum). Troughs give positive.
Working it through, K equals -1.8 Ang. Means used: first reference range 15.4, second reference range 16.5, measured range 16.4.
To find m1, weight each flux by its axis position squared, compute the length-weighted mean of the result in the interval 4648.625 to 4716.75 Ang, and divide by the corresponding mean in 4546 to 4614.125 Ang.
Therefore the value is 1.0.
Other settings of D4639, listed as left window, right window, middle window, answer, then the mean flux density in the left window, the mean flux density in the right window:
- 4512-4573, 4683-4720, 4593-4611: -0.9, 15.9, 16.4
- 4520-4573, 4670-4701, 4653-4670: 0.4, 15.8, 16.4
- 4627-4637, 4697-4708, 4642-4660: -0.2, 16.2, 16.1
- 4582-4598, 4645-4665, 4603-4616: -0.3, 16.4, 16.3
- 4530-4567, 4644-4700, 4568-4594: -0.7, 15.8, 16.2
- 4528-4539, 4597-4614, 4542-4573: -0.6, 15.1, 17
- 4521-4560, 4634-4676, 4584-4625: -1.8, 15.8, 16.1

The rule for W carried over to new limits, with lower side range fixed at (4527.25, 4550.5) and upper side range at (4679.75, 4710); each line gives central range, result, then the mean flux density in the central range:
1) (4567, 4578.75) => -0.6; 16.4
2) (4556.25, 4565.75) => -0.5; 16.3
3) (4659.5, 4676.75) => 0.3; 15.9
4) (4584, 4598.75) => -0.7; 16.4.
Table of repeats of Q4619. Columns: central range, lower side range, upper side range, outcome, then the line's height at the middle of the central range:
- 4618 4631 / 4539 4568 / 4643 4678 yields -0.34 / 16.1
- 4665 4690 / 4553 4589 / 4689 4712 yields 0.49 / 16.4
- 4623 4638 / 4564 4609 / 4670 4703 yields 0.15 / 16.4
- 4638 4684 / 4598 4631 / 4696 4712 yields 0.69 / 16.4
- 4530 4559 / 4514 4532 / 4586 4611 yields 0.60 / 16.1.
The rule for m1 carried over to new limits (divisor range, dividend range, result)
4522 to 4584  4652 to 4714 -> 1.07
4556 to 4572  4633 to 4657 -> 1.03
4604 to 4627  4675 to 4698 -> 1.01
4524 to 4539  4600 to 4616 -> 1.14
